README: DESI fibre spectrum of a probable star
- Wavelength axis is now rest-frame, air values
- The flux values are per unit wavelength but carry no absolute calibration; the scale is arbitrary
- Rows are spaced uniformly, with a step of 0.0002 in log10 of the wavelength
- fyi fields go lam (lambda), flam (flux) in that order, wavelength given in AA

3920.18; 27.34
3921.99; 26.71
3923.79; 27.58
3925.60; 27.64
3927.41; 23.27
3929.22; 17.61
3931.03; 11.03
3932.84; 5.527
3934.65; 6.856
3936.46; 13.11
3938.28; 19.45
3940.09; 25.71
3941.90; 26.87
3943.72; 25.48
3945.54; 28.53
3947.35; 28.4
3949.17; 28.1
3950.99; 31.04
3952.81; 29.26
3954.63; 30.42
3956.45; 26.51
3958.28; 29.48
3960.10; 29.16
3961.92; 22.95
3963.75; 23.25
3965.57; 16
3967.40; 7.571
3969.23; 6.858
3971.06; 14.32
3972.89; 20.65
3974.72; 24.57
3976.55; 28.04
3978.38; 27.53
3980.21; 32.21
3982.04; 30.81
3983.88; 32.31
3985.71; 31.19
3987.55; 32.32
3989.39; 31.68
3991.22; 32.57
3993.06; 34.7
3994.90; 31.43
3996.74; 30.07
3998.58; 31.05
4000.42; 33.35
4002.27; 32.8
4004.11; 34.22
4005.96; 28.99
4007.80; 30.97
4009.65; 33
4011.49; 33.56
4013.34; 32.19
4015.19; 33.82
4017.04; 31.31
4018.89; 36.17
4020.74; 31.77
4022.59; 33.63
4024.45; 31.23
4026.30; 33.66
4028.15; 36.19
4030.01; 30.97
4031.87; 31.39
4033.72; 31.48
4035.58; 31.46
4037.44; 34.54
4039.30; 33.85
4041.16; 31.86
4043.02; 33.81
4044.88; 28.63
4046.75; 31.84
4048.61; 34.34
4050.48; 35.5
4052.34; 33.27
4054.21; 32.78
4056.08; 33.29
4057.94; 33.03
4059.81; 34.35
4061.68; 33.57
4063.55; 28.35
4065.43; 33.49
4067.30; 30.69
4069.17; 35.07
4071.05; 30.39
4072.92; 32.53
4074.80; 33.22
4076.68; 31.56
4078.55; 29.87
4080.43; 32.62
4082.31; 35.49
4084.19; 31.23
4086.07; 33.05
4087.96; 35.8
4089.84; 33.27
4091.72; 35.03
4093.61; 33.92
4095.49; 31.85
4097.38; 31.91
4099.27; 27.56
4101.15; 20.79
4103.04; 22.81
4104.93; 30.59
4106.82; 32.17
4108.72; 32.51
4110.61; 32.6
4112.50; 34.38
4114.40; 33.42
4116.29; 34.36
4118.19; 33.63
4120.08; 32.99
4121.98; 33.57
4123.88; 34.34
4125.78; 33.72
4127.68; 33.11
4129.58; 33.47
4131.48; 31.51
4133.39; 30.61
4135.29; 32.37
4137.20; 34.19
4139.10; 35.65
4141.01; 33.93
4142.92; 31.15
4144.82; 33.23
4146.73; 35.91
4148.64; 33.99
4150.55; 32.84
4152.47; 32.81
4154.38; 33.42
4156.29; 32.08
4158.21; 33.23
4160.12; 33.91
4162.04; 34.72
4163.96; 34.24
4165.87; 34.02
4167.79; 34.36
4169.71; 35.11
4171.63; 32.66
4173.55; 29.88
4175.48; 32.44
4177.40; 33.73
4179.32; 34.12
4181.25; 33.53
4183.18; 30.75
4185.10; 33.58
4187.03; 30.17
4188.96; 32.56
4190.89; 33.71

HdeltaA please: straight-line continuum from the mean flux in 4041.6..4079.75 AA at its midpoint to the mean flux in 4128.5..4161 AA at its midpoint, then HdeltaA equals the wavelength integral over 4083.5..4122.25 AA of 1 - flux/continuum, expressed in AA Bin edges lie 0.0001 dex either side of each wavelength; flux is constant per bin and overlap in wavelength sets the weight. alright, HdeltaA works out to 1.27 AA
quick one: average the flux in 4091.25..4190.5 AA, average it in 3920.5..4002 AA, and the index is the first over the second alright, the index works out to 1.31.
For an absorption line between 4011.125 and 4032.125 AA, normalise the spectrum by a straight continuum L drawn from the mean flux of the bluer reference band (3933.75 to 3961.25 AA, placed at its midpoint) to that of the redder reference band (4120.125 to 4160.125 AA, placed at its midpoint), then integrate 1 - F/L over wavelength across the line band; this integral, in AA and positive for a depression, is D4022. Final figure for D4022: -3.49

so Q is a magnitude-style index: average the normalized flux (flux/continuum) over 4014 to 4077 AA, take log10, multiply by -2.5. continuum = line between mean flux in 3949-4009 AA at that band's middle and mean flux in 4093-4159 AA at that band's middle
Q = -0.11 mag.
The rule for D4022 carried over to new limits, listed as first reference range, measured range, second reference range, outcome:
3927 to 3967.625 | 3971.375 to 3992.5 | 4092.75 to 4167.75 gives -4.3 AA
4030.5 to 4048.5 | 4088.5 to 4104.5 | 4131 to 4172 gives 1.5 AA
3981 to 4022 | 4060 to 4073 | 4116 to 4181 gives 0.3 AA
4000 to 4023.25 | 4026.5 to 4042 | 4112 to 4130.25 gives 0.1 AA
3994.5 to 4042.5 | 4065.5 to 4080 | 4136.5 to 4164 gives 0.4 AA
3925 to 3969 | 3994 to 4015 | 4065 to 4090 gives -4.2 AA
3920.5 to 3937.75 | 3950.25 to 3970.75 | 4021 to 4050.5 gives -0.5 AA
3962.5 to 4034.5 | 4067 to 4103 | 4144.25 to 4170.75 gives 0.1 AA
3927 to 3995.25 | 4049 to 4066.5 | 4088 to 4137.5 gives -2.4 AA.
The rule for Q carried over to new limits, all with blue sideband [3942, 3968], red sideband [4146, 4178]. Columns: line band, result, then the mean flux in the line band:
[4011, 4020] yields -0.19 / 33.4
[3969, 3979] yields 0.25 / 21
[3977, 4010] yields -0.17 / 31.7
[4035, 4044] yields -0.15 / 33.2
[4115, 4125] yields -0.06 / 33.8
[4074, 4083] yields -0.07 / 32.5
